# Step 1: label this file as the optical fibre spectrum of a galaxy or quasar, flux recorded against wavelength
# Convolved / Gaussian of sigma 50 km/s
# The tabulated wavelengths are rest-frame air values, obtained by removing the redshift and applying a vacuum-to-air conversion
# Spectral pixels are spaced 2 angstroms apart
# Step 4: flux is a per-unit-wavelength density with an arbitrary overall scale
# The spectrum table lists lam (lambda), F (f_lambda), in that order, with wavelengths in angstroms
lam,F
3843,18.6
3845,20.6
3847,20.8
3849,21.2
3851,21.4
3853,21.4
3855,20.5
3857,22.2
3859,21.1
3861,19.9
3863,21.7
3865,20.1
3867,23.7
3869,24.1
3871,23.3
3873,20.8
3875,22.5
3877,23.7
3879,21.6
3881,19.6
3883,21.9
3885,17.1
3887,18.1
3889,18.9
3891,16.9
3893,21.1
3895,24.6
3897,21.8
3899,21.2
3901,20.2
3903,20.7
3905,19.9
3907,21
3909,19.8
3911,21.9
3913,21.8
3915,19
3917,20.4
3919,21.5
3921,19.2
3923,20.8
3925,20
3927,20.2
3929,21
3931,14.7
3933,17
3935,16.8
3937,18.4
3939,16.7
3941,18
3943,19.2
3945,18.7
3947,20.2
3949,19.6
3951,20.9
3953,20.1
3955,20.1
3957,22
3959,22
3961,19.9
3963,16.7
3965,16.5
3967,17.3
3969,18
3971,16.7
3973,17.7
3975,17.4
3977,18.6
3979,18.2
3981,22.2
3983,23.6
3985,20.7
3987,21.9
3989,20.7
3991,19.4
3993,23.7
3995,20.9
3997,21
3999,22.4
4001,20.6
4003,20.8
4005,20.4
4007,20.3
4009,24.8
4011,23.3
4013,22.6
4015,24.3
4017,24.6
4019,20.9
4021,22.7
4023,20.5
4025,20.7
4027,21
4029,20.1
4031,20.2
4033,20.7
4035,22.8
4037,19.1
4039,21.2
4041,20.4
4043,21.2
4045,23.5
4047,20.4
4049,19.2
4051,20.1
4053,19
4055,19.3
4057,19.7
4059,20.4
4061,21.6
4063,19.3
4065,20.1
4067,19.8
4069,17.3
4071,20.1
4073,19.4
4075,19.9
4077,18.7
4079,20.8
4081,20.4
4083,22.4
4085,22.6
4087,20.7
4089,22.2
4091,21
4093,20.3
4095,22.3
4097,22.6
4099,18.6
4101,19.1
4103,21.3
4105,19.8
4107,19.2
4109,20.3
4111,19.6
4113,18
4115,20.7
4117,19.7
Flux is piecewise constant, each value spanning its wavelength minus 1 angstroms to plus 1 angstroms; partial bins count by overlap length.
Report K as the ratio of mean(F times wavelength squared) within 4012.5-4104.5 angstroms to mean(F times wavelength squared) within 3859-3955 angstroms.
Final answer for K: 1.1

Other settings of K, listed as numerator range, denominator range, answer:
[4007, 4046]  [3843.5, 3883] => 1.10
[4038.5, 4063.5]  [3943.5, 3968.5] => 1.10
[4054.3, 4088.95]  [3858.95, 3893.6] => 1.07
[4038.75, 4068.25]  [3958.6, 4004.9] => 1.06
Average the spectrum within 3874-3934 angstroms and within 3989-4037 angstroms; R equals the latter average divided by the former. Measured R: 1.07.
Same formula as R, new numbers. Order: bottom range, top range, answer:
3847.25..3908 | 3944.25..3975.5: 0.90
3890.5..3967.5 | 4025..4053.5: 1.05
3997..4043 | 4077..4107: 0.97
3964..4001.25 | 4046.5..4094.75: 1.02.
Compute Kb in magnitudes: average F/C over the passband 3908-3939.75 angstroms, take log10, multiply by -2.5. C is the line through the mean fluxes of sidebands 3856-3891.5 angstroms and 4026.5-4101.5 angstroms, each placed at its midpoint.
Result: 0.08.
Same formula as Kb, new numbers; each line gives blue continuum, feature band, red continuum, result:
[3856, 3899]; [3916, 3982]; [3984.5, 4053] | 0.123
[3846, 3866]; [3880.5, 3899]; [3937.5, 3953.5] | 0.012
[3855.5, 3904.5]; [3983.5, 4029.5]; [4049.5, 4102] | -0.058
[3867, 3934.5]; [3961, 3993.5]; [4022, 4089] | 0.064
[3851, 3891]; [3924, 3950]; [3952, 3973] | 0.056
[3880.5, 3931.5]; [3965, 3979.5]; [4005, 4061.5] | 0.177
